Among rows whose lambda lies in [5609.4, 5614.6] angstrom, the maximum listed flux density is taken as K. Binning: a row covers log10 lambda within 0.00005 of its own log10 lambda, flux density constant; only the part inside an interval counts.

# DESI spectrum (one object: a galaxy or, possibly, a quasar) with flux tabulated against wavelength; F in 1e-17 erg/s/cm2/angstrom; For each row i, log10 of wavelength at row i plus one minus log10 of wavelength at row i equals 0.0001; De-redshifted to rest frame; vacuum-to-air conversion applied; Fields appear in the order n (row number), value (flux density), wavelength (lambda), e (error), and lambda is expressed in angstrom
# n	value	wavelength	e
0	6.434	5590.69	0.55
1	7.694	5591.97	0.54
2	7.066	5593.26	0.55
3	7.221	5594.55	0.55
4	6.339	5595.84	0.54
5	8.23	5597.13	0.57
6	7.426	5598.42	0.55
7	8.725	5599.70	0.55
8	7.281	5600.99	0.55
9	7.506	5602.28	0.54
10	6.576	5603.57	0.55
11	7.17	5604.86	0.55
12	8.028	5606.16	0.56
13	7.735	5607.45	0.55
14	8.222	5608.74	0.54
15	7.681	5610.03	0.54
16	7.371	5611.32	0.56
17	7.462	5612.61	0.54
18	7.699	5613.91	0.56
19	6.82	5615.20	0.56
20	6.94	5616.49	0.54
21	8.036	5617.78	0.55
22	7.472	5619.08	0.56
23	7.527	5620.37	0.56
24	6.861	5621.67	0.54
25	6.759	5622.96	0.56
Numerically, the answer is 7.699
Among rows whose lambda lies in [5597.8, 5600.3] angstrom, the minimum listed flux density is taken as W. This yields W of 7.426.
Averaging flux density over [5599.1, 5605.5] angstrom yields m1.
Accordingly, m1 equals 7.44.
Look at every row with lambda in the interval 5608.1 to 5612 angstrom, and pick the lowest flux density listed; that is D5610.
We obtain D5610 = 7.371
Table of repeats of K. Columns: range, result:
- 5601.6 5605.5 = 7.506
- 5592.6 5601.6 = 8.725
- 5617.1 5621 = 8.036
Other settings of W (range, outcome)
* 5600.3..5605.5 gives 6.576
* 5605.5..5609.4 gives 7.735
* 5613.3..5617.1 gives 6.82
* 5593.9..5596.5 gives 6.339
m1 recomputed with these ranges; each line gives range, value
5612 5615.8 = 7.32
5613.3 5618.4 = 7.38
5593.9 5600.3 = 7.58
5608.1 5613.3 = 7.68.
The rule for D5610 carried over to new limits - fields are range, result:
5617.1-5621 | 7.472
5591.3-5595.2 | 7.066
